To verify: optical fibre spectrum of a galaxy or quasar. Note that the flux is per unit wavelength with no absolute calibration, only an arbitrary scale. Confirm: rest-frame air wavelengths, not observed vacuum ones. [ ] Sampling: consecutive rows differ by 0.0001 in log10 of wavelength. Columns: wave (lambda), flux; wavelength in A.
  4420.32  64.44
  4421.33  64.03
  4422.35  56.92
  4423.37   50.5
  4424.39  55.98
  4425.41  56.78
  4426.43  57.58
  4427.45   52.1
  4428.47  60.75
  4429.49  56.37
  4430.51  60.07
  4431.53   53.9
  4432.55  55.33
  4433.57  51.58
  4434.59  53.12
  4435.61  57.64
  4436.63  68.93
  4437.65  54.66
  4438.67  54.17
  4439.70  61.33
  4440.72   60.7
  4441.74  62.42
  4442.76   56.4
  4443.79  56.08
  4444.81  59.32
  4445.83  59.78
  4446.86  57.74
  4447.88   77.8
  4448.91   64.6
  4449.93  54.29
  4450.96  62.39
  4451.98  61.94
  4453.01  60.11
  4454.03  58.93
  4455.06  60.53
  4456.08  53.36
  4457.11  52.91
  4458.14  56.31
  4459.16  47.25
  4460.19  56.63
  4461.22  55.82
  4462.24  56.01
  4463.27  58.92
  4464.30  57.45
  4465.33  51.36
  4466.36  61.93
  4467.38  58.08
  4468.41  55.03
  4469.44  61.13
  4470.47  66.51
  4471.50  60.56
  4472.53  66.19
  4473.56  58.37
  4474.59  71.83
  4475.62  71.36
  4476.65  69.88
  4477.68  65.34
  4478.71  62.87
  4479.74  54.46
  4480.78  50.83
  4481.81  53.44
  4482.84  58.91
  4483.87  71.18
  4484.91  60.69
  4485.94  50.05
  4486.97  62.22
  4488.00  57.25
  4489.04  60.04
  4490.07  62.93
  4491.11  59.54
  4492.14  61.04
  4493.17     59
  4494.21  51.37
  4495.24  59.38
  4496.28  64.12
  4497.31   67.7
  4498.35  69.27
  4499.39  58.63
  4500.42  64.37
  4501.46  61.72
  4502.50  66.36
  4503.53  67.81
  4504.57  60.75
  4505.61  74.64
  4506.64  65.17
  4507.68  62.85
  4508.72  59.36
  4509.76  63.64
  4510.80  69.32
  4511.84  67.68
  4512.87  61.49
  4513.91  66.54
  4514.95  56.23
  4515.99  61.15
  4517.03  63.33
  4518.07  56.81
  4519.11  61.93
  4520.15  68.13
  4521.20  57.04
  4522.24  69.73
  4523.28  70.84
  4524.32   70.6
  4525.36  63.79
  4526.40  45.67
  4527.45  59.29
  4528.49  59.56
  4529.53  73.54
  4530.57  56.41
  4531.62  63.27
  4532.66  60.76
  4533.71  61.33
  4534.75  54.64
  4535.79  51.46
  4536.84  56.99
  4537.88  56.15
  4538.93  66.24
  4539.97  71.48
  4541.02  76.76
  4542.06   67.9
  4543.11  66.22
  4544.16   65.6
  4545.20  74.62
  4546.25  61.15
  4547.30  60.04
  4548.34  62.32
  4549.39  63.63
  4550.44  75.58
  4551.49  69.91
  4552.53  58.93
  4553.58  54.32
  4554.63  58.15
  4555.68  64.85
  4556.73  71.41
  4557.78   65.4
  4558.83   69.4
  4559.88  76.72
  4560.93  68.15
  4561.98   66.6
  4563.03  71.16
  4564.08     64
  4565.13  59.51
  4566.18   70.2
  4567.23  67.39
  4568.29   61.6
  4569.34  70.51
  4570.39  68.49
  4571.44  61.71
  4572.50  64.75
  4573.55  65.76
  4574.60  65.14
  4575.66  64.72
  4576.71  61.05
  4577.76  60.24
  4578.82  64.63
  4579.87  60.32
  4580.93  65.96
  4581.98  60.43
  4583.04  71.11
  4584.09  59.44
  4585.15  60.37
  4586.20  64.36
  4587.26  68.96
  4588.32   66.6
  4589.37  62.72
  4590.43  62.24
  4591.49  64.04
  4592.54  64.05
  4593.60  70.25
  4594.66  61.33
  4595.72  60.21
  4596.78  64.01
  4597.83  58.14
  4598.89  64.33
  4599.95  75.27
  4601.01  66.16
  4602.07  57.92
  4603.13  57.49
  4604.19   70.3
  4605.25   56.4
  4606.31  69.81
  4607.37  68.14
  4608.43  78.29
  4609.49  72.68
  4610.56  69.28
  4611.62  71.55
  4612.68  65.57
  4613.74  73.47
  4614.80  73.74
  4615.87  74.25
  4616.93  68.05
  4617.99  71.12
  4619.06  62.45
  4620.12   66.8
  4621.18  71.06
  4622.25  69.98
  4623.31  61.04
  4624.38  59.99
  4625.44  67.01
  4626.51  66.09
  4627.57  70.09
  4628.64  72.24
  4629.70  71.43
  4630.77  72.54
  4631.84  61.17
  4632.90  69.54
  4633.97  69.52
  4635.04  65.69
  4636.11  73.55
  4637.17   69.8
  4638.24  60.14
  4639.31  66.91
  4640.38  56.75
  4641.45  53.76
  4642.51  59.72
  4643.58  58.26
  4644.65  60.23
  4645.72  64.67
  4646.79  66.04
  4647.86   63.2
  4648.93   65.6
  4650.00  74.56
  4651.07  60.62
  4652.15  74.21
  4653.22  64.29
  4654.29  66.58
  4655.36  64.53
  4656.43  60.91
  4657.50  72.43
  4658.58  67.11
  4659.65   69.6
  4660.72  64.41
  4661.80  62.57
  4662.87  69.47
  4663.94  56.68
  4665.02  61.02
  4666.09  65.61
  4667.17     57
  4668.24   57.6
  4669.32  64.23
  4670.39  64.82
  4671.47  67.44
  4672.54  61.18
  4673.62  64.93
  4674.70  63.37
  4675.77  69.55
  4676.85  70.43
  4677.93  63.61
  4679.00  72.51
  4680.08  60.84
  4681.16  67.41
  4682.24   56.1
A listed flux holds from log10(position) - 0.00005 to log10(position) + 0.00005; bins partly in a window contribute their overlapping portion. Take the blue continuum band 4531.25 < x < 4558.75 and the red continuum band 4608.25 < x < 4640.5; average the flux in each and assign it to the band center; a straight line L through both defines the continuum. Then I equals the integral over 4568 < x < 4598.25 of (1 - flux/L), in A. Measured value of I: 1.0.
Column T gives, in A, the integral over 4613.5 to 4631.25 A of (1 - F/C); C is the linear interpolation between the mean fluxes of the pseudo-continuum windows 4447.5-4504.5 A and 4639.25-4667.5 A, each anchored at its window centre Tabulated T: -1.5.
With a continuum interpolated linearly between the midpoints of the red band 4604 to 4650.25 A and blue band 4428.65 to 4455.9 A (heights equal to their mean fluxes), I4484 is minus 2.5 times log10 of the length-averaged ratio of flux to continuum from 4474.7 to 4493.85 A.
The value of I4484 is 0.00 mag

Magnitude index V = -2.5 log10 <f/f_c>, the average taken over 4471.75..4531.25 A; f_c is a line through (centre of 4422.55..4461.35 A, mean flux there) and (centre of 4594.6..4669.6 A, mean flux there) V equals -0.039 mag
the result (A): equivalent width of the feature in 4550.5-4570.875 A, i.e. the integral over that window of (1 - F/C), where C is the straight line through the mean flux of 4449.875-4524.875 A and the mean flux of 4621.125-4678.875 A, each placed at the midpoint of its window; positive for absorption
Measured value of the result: -1.0 A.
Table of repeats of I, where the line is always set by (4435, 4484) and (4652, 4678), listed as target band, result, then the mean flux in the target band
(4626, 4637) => -0.90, 69.2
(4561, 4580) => -0.77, 65.1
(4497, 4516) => -1.12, 64.5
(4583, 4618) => -1.74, 66.4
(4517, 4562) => -1.64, 64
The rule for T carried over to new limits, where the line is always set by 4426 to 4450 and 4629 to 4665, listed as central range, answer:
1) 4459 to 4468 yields 0.49 A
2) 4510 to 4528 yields -0.49 A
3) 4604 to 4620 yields -1.34 A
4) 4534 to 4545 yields -0.30 A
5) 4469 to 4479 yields -0.94 A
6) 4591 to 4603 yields -0.04 A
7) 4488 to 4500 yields -0.11 A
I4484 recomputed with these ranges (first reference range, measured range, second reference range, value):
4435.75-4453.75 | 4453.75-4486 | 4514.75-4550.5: 0.04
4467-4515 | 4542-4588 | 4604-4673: -0.02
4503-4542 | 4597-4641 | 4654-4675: -0.06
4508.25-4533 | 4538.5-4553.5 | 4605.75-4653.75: -0.05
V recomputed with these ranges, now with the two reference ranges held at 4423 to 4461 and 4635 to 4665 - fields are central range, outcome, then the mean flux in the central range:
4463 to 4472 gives -0.01 mag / 59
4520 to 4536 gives -0.02 mag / 61.7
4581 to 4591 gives -0.03 mag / 64.1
